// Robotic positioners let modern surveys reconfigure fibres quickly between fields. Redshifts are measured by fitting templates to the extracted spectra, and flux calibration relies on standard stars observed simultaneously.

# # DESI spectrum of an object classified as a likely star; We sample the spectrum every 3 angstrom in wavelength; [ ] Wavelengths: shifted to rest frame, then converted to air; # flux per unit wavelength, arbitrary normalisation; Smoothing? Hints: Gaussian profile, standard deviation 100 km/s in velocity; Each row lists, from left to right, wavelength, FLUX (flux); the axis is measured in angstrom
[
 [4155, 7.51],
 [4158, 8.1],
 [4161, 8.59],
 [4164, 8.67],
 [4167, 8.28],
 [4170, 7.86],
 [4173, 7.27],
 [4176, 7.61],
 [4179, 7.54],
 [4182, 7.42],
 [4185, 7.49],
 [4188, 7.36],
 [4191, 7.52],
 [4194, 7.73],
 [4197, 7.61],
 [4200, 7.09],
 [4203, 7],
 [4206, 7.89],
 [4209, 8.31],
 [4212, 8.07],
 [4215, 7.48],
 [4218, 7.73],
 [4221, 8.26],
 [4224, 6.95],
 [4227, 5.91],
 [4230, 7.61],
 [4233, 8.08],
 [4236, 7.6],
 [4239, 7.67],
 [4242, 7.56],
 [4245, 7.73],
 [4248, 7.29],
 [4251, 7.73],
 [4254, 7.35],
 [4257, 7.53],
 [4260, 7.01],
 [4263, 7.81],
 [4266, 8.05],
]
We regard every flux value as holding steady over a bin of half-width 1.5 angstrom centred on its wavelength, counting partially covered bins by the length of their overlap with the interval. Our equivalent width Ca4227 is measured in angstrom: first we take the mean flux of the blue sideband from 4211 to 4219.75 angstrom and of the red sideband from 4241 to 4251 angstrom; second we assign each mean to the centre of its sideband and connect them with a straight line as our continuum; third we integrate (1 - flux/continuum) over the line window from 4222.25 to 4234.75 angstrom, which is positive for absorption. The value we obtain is 0.8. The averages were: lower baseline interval 7.76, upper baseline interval 7.56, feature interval 7.17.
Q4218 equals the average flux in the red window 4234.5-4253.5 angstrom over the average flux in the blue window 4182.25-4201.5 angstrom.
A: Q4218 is 1.02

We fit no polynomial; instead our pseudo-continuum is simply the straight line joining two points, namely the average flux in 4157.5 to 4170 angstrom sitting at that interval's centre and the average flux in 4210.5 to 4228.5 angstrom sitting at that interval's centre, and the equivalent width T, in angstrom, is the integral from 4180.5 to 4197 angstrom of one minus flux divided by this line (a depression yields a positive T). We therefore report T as 0.9 angstrom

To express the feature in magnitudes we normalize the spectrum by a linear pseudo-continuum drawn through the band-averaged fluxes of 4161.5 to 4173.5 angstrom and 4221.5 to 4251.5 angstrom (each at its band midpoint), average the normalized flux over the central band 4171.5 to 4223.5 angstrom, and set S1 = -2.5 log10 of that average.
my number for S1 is 0.03 mag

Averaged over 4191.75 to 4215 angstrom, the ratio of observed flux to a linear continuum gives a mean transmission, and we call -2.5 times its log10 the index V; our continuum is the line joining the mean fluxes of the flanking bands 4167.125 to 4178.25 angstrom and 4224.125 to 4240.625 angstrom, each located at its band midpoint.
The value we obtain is -0.02 mag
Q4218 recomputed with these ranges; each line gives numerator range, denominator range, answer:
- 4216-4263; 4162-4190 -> 0.97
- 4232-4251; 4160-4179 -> 0.96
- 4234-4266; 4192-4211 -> 0.99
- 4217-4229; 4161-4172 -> 0.87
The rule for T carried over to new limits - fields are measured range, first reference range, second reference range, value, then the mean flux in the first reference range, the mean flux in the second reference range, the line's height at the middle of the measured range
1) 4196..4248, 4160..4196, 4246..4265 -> 0.32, 7.76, 7.48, 7.6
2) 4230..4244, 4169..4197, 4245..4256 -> -0.39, 7.53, 7.5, 7.5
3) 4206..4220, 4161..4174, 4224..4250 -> -0.47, 8.11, 7.41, 7.65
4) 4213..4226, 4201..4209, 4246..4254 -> 0.00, 7.59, 7.49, 7.56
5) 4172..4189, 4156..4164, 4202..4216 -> 1.38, 8.35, 7.79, 8.12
